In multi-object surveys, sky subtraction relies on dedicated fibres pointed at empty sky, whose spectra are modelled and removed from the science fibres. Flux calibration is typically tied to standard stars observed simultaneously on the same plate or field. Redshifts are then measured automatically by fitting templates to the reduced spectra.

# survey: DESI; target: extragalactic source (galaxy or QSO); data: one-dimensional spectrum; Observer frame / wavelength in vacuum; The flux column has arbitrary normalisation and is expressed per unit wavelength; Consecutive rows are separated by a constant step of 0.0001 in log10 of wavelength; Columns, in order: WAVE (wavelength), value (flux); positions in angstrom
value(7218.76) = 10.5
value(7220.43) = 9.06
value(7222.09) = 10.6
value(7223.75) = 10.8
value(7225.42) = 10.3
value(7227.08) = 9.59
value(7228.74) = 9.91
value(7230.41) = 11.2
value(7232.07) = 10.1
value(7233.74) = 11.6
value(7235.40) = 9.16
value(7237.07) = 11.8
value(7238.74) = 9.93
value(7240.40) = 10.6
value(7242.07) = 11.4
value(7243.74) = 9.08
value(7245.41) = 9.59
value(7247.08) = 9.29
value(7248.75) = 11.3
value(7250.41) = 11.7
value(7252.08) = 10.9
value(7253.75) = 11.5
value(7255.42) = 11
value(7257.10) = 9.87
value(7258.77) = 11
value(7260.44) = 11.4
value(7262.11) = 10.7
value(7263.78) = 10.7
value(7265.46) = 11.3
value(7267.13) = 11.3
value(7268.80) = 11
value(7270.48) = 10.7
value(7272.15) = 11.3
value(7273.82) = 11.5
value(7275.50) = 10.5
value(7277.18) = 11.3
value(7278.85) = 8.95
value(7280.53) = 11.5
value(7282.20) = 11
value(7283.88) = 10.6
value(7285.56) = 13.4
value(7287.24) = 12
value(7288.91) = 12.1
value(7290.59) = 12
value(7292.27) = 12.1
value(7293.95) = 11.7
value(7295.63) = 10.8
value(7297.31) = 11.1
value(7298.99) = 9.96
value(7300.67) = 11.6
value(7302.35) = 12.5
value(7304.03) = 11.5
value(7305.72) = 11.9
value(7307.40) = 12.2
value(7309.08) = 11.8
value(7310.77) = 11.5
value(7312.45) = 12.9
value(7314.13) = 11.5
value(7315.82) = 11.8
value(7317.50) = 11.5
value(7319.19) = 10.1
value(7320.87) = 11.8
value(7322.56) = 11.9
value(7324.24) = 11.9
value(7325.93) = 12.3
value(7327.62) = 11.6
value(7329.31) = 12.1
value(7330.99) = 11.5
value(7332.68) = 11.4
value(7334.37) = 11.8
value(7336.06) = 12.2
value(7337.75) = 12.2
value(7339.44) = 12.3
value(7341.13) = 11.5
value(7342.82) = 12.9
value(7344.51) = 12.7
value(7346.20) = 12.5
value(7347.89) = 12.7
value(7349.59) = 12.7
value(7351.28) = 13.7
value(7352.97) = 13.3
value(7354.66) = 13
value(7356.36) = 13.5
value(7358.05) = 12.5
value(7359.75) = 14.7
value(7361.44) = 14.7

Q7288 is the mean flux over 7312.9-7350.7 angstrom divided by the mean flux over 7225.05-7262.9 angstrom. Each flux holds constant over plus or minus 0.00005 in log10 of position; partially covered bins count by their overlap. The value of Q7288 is 1.1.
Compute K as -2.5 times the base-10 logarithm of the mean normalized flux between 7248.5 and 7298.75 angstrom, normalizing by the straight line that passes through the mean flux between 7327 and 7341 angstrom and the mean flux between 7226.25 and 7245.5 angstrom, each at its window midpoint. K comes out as -0.02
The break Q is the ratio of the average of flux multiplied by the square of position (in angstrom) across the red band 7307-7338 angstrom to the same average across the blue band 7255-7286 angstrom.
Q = 1.1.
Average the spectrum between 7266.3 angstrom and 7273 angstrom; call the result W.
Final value 11.1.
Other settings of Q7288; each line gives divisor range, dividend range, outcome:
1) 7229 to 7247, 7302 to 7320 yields 1.13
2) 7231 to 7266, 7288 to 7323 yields 1.09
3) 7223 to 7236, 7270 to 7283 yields 1.05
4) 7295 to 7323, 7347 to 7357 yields 1.14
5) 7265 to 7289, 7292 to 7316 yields 1.04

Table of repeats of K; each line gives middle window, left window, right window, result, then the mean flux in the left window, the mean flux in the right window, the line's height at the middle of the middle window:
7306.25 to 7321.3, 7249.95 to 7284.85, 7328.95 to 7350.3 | 0.005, 10.9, 12.2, 11.7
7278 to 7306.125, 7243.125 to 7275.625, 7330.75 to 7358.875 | 0.001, 10.8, 12.5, 11.5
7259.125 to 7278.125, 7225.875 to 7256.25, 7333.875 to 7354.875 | 0.003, 10.5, 12.6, 11.1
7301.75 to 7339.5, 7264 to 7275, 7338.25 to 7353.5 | 0.031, 11.1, 12.7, 12.2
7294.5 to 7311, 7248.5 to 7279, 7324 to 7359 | 0.020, 11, 12.4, 11.7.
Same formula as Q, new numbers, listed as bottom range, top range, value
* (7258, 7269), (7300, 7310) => 1.09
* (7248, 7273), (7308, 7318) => 1.09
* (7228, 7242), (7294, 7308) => 1.10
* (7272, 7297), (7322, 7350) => 1.08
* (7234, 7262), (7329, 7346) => 1.17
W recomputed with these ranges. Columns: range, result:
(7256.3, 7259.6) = 10.4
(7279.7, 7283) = 11.3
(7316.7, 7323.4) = 11.3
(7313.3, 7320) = 11.2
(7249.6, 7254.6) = 11.4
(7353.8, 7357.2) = 13.2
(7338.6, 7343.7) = 12.2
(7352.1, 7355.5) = 13.2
